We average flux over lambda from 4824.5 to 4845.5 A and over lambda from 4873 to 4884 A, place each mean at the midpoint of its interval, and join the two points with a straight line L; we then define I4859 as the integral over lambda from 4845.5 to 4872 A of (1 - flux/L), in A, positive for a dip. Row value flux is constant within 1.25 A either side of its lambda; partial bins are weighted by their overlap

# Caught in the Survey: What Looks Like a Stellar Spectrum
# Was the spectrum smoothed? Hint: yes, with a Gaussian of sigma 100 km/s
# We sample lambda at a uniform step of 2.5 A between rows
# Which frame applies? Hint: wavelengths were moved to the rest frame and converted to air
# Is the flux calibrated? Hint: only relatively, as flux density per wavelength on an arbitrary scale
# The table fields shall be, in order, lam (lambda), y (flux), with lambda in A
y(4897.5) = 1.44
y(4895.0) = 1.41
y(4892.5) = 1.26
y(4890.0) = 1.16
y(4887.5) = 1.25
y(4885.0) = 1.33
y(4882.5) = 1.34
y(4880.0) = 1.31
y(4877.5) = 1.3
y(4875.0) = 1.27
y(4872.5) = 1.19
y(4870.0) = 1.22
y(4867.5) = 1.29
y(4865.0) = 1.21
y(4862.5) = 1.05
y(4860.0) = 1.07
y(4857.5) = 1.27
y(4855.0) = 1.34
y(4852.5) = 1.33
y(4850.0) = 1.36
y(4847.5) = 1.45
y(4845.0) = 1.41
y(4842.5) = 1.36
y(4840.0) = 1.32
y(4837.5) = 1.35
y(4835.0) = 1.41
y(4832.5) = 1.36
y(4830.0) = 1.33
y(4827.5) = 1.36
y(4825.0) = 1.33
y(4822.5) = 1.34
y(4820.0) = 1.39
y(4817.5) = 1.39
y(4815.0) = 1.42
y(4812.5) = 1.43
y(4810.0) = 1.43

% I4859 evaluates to 1.3 A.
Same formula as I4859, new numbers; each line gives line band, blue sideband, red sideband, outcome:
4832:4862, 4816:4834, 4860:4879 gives -1.0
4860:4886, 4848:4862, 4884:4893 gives 0.3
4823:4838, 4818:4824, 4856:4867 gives -0.4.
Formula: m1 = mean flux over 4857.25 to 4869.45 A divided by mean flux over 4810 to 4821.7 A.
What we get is 0.83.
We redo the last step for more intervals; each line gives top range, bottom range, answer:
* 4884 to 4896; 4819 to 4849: 0.93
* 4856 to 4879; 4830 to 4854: 0.88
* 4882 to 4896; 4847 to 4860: 0.98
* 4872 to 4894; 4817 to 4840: 0.94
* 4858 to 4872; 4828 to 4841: 0.87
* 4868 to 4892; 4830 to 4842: 0.93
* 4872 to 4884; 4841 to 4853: 0.93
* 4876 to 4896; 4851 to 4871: 1.06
